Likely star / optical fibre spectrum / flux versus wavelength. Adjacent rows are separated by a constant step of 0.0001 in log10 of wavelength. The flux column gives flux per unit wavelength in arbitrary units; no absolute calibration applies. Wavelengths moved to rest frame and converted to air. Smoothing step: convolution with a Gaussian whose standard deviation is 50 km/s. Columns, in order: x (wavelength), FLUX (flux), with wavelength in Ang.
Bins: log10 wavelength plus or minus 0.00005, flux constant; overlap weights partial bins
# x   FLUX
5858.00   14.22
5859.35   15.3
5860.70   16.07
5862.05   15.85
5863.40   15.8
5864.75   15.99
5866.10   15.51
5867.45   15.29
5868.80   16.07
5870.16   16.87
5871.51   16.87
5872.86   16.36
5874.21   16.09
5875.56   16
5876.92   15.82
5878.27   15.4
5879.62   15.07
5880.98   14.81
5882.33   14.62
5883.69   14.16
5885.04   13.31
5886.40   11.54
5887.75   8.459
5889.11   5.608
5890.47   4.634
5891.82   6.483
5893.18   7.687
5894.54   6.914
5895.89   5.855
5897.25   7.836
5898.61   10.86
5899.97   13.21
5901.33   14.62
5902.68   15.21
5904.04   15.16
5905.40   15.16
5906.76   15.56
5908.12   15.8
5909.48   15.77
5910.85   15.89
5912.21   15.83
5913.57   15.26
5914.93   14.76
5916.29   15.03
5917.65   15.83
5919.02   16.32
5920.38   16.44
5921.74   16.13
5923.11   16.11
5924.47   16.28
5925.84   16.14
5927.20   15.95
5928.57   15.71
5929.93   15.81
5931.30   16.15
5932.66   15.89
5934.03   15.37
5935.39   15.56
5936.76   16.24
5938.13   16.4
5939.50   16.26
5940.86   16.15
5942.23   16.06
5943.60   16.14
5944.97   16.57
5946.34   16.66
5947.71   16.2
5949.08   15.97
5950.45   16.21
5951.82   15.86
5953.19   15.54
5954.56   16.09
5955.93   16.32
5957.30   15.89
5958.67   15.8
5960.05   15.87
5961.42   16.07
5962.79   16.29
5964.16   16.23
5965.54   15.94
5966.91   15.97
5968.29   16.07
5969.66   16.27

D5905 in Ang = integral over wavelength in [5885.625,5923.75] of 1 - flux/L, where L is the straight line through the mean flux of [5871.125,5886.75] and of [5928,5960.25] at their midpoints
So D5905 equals 7.0 Ang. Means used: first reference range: 15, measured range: 12.6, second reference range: 16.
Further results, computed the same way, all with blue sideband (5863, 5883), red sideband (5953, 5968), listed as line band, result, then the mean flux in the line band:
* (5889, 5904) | 6.1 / 9.39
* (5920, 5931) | -0.1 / 16.1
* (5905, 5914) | 0.1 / 15.6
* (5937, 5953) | -0.2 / 16.2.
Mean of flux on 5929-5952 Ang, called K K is 16.1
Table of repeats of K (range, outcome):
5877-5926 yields 13.2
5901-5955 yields 15.9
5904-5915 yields 15.5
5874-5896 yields 11.4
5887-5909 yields 10.6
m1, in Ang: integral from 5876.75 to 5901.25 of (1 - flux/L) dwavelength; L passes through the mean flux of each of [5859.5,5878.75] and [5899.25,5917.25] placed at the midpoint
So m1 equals 7.7 Ang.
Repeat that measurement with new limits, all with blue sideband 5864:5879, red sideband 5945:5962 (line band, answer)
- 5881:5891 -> 3.3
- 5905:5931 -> 0.4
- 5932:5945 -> 0.0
